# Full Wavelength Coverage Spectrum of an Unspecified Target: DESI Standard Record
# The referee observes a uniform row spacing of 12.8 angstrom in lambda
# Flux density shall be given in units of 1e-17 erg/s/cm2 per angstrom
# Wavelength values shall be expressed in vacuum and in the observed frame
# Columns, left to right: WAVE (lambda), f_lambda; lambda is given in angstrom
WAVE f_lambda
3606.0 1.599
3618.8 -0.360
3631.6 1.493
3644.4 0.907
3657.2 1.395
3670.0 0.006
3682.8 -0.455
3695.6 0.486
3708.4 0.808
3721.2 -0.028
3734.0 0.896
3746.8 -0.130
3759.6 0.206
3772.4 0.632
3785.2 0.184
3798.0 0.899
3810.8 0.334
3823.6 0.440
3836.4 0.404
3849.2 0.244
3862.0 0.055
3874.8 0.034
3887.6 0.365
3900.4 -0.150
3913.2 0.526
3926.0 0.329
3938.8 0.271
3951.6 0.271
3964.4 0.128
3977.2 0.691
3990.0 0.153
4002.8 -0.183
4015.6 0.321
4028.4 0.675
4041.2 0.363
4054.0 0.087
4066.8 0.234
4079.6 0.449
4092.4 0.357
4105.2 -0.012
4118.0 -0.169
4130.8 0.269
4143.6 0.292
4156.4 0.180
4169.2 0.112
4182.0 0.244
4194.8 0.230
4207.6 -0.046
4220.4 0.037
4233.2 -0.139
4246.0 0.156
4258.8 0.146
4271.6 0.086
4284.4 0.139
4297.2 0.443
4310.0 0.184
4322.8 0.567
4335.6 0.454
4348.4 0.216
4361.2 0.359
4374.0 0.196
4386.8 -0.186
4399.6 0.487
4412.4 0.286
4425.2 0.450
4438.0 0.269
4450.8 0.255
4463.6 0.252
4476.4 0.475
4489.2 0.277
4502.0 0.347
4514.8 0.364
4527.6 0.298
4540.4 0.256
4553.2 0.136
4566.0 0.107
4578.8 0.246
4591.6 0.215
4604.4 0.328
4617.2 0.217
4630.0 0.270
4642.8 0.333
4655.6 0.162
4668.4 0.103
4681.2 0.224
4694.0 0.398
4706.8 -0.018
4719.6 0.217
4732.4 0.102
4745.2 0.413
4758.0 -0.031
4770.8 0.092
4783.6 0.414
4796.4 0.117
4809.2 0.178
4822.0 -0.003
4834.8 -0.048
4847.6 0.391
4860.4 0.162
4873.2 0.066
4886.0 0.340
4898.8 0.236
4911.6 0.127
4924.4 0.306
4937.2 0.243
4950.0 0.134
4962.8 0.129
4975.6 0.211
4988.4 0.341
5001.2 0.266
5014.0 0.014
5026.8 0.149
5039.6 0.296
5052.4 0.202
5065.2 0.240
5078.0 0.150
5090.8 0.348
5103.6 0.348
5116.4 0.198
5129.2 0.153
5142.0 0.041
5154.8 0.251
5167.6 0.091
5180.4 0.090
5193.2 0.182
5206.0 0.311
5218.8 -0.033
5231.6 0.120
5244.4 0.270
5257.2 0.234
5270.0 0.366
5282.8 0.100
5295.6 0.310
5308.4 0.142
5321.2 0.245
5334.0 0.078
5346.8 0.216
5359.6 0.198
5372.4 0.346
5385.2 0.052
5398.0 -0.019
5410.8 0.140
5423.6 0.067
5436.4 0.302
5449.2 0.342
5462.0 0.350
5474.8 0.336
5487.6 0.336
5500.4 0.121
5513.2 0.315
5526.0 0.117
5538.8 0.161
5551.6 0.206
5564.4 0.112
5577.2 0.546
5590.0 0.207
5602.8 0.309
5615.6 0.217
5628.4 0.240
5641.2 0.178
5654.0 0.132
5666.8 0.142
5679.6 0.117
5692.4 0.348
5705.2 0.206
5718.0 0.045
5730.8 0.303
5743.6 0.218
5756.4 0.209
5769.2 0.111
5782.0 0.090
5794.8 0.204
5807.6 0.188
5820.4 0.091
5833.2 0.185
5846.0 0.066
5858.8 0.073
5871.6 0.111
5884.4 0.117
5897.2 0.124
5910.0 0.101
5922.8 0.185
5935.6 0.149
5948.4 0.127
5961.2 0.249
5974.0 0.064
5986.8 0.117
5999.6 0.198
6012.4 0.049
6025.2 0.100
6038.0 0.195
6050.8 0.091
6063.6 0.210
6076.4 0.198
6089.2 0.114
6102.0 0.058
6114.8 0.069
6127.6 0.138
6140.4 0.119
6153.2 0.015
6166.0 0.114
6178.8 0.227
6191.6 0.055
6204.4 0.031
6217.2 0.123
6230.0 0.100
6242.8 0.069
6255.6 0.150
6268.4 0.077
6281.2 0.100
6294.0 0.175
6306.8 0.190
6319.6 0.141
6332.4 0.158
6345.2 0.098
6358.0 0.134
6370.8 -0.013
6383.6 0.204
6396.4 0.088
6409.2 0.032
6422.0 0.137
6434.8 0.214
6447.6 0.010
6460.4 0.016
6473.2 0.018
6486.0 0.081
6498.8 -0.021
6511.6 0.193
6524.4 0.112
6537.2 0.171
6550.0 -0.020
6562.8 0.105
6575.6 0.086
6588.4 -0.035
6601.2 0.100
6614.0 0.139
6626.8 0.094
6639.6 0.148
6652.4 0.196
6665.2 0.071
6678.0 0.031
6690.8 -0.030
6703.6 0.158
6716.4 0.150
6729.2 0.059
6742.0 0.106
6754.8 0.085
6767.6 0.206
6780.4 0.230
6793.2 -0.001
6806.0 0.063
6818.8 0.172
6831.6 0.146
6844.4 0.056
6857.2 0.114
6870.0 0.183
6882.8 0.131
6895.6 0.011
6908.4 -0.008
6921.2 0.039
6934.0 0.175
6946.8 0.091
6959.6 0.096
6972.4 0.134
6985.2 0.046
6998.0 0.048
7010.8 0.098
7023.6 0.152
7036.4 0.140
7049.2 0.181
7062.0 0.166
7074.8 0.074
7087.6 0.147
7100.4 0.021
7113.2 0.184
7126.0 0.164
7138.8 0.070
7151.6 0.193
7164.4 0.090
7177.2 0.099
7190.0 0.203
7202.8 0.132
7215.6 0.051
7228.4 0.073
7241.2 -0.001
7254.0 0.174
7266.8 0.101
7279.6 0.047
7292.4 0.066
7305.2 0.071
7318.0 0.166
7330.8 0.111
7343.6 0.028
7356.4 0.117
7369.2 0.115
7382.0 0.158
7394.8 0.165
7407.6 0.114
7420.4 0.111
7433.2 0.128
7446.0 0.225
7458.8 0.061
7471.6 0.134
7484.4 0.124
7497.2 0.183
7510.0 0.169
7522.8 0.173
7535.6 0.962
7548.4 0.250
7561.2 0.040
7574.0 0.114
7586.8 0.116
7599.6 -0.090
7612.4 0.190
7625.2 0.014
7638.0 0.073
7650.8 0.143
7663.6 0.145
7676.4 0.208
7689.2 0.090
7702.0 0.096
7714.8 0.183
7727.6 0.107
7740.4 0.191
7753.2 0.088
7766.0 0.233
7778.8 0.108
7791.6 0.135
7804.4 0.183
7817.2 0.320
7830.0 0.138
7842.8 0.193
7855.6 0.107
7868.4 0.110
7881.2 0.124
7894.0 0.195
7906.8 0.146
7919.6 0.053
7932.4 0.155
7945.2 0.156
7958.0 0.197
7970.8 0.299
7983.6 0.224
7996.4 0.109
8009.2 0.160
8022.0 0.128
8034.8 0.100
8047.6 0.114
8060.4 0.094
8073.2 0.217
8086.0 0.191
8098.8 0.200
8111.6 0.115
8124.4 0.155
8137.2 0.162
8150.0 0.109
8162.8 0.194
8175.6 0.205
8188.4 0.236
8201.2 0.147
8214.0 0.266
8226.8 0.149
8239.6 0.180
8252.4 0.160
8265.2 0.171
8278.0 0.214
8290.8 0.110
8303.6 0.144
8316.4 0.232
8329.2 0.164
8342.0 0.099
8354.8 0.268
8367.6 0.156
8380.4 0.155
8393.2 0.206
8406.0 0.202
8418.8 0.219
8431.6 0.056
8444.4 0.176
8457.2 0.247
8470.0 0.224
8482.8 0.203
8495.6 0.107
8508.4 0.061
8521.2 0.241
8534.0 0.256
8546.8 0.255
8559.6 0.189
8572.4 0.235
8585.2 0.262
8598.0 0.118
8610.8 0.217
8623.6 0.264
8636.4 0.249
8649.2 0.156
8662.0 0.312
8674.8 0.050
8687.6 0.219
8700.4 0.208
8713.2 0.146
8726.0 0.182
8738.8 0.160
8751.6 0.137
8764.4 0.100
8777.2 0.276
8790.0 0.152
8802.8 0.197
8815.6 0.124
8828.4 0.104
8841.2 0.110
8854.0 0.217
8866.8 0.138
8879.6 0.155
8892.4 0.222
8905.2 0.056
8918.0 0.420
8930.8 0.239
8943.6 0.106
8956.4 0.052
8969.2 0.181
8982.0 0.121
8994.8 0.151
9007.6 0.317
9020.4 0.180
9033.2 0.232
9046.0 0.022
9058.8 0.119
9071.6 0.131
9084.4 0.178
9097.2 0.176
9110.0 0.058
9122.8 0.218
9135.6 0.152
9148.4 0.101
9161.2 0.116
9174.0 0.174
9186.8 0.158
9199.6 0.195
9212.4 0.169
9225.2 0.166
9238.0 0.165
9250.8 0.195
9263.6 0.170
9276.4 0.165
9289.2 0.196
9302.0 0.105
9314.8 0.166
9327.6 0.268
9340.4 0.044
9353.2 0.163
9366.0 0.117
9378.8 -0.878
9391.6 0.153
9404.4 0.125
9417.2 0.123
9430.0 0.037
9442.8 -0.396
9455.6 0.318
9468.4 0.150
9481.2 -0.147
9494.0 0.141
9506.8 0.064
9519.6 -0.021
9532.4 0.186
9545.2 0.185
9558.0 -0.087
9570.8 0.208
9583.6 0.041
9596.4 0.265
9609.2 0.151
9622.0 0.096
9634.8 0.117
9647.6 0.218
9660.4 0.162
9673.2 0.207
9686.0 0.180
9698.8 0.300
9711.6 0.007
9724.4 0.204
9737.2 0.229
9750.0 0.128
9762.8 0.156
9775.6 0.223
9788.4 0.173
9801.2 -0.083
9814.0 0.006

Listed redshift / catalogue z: 1.021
